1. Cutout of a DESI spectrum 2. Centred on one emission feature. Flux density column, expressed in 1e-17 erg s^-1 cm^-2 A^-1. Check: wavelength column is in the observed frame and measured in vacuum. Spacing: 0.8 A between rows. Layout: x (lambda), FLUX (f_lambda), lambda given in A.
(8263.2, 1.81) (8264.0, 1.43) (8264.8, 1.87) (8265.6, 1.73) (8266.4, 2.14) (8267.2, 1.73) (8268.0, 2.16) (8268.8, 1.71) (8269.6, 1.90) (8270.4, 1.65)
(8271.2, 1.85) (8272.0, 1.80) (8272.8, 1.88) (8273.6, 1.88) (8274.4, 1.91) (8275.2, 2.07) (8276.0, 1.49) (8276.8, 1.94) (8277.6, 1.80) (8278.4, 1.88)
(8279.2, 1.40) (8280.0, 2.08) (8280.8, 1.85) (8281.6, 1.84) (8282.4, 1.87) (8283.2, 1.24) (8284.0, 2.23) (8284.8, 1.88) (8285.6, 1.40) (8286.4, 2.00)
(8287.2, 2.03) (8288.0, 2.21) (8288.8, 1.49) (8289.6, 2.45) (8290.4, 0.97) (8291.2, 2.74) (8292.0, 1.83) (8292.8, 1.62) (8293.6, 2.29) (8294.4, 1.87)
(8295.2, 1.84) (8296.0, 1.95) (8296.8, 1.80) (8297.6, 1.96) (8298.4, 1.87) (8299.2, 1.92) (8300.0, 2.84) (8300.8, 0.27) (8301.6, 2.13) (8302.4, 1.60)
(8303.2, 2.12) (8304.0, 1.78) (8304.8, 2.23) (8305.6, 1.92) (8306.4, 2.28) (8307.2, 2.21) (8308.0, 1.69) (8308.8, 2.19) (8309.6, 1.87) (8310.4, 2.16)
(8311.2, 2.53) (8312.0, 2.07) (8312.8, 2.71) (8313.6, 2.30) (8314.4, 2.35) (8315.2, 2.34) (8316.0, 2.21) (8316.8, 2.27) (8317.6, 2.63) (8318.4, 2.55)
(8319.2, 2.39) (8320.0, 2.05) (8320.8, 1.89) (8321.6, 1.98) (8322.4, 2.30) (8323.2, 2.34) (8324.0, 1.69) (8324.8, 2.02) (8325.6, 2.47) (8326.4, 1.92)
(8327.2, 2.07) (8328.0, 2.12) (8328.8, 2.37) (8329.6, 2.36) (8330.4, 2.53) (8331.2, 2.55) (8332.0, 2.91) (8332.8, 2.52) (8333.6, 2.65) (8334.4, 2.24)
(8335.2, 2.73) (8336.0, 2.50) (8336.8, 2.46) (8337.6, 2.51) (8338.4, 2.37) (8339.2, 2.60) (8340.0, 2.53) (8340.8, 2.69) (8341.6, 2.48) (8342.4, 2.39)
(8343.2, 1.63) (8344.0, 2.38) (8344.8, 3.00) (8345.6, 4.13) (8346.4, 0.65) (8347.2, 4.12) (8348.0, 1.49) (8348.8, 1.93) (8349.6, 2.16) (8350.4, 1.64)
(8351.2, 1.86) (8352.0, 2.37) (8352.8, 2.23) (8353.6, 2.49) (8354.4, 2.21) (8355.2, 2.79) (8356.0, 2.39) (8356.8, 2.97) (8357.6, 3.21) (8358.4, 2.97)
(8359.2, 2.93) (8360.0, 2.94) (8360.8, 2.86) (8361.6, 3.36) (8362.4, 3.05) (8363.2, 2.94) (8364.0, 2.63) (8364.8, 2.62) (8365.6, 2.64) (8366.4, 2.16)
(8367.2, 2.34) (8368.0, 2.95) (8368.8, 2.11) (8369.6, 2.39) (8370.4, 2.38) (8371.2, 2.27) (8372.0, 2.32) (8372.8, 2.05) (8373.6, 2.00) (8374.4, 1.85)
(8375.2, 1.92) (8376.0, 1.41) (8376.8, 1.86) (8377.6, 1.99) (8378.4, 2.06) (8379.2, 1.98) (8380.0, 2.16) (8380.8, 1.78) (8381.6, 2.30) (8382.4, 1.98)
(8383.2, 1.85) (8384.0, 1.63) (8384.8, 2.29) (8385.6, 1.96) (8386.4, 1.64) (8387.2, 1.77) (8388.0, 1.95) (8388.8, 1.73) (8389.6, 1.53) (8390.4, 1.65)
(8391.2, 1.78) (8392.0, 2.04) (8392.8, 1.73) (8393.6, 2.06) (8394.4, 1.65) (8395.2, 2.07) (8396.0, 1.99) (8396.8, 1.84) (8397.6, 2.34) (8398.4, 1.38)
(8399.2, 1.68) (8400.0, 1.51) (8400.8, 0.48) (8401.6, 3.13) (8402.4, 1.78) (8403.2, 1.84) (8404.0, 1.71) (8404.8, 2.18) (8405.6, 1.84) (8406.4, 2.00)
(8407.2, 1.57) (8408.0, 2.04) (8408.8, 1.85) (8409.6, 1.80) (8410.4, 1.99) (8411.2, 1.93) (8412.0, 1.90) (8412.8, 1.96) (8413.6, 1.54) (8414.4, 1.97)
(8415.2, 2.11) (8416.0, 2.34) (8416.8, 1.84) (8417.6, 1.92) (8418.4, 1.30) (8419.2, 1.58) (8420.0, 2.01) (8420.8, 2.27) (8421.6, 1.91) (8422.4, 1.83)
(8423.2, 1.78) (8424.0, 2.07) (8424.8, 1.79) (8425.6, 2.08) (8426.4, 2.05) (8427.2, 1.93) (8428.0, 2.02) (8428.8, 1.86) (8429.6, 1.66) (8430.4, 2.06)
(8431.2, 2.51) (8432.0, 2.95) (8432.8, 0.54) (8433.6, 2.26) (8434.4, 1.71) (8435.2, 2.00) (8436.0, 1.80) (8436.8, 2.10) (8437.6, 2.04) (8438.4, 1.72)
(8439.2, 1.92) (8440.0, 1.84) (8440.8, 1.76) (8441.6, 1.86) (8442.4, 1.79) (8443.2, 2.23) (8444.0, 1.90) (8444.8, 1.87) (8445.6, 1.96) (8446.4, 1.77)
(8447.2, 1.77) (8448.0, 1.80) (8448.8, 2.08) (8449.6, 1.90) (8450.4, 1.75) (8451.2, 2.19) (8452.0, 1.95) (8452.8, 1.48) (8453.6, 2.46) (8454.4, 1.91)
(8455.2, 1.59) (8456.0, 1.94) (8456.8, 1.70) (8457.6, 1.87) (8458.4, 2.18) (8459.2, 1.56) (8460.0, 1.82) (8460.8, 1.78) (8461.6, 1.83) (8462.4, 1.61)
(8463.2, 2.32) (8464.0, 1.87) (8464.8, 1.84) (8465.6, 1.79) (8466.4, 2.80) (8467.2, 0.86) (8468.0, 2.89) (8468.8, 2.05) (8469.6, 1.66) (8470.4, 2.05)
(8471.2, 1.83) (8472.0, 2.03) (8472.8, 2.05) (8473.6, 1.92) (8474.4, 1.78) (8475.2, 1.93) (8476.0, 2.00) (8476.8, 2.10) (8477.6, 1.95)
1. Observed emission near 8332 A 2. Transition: H-alpha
